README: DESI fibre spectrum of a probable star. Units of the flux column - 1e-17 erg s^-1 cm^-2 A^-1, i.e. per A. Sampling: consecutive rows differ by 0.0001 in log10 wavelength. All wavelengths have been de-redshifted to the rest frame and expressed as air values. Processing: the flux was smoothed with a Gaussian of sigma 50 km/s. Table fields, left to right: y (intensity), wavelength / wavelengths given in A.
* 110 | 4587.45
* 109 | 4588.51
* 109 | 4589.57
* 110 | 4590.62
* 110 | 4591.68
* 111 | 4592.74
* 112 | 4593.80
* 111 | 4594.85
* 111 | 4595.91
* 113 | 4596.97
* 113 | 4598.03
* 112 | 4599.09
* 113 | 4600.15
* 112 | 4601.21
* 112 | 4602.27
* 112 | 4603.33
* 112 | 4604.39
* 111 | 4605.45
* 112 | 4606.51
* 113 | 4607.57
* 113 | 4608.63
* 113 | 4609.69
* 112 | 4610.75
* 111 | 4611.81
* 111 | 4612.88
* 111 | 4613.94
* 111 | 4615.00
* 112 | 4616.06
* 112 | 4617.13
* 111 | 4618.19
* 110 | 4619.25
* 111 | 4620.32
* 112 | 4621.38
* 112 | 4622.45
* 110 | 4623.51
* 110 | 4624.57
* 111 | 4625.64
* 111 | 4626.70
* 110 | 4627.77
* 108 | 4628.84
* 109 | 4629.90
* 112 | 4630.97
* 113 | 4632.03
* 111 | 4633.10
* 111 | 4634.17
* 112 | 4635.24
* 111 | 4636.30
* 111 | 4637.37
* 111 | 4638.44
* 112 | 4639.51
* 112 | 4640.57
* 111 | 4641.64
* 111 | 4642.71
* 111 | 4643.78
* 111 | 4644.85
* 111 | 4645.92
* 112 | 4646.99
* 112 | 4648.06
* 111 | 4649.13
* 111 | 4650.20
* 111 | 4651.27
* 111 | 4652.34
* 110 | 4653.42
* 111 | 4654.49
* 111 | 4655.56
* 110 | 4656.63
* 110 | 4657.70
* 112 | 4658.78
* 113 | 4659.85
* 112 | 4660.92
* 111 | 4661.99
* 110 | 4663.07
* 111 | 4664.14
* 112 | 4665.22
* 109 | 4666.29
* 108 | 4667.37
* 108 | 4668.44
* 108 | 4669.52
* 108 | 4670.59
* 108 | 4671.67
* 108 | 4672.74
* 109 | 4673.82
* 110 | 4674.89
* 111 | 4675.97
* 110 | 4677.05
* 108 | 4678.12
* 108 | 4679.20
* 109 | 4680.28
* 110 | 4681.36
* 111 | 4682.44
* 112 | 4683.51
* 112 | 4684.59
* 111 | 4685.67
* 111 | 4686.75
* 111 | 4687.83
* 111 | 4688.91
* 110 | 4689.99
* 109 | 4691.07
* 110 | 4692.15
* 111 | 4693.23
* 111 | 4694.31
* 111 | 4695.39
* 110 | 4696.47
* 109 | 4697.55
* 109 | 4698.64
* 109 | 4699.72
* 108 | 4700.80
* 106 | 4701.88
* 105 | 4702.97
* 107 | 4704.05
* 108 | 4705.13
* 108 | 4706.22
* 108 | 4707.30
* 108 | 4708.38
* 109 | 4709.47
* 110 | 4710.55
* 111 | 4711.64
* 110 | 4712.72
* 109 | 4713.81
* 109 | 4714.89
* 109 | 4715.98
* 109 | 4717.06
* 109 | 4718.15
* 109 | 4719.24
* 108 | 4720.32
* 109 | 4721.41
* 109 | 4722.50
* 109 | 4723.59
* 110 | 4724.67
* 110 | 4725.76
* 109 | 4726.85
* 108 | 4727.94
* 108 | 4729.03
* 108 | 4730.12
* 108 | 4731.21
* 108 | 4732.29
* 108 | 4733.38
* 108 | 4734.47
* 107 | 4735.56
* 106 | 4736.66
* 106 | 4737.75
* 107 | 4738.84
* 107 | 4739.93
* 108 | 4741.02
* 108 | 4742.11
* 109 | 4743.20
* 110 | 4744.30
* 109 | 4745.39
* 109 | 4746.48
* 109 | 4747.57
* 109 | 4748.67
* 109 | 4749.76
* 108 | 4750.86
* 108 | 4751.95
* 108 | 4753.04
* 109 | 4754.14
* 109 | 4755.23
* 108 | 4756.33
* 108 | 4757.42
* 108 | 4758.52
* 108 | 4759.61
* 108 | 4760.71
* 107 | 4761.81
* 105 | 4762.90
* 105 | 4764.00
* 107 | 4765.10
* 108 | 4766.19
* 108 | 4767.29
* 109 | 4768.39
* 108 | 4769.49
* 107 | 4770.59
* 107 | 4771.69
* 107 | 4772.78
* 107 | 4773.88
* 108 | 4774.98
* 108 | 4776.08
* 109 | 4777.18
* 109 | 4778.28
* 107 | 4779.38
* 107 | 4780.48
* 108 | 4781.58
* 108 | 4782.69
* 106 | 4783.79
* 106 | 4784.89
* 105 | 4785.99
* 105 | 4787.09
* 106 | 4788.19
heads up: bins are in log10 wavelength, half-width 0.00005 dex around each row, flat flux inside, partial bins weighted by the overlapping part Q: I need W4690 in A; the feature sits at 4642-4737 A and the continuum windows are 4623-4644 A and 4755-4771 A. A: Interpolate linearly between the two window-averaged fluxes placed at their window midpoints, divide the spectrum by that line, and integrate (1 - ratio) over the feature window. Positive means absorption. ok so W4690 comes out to -0.1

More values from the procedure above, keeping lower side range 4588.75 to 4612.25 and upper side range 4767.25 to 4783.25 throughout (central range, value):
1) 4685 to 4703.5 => 0.0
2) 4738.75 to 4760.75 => 0.0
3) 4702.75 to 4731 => 0.1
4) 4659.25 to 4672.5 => 0.1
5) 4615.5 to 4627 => 0.0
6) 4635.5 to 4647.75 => -0.1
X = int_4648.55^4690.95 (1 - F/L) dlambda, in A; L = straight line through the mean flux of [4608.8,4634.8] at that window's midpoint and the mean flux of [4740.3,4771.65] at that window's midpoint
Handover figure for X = -0.1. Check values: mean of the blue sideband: 111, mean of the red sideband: 108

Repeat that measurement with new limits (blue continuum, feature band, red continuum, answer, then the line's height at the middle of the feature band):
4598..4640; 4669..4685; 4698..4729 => 0.0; 110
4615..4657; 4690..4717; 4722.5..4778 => 0.1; 109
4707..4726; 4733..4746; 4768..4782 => 0.1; 109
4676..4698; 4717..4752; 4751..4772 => 0.1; 109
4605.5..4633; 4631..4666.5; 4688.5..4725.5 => -0.2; 111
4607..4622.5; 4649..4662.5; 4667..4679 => -0.2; 110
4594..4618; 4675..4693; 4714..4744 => -0.1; 110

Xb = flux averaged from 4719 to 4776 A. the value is 108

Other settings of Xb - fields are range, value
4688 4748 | 109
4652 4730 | 110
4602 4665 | 111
